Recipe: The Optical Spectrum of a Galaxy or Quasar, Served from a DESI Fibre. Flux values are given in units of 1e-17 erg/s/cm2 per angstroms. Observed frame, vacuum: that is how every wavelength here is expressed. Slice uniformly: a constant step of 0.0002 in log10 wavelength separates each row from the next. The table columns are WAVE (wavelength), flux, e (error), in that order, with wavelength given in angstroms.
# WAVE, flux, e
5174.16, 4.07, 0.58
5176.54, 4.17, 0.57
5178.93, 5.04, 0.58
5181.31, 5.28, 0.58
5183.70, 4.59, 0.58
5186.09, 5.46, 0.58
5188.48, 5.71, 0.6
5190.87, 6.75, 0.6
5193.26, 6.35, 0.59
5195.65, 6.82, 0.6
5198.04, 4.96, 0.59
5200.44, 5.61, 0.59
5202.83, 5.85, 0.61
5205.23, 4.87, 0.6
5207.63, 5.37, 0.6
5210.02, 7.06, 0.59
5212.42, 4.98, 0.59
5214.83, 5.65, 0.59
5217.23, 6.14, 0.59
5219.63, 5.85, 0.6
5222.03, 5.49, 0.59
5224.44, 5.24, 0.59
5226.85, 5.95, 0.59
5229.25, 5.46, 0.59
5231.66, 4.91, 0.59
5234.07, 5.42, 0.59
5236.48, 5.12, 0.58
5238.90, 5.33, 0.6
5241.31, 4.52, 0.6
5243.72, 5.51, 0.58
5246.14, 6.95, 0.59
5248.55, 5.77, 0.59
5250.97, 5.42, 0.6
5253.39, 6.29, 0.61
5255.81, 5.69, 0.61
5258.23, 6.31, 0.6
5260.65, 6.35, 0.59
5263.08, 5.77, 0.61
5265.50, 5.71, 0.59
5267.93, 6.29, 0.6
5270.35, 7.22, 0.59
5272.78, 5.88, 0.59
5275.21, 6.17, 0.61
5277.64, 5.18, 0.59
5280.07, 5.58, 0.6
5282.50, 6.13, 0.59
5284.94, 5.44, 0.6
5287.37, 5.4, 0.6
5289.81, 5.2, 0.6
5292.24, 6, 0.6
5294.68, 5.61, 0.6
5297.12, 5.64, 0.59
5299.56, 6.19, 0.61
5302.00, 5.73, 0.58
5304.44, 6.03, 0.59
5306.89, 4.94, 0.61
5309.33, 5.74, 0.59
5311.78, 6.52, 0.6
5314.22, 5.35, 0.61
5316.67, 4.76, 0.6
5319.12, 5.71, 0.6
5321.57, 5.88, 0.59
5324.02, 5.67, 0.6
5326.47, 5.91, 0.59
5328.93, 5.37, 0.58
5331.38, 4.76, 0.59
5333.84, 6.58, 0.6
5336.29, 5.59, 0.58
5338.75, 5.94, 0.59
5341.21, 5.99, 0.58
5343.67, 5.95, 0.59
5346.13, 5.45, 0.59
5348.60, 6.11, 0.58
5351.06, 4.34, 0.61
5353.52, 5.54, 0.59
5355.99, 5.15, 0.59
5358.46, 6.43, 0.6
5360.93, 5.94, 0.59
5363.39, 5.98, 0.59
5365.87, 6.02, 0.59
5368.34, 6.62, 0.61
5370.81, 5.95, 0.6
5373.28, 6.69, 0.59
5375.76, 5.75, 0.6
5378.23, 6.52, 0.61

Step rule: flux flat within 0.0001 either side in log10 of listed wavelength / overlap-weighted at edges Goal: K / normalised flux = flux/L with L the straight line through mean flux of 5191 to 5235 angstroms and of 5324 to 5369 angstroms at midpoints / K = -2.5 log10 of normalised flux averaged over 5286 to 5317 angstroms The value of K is 0.015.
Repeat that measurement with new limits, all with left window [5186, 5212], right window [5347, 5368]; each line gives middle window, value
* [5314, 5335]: 0.04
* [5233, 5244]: 0.14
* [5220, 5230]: 0.06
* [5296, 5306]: -0.02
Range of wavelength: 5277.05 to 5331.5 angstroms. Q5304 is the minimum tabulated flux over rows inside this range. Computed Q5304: 4.76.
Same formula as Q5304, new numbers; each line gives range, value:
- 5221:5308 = 4.52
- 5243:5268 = 5.42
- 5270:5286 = 5.18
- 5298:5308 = 4.94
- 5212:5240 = 4.91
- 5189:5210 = 4.87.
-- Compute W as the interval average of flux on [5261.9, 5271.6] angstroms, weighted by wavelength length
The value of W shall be 6.25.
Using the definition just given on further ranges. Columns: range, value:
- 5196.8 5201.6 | 5.29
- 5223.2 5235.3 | 5.4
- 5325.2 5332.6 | 5.35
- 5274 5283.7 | 5.77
